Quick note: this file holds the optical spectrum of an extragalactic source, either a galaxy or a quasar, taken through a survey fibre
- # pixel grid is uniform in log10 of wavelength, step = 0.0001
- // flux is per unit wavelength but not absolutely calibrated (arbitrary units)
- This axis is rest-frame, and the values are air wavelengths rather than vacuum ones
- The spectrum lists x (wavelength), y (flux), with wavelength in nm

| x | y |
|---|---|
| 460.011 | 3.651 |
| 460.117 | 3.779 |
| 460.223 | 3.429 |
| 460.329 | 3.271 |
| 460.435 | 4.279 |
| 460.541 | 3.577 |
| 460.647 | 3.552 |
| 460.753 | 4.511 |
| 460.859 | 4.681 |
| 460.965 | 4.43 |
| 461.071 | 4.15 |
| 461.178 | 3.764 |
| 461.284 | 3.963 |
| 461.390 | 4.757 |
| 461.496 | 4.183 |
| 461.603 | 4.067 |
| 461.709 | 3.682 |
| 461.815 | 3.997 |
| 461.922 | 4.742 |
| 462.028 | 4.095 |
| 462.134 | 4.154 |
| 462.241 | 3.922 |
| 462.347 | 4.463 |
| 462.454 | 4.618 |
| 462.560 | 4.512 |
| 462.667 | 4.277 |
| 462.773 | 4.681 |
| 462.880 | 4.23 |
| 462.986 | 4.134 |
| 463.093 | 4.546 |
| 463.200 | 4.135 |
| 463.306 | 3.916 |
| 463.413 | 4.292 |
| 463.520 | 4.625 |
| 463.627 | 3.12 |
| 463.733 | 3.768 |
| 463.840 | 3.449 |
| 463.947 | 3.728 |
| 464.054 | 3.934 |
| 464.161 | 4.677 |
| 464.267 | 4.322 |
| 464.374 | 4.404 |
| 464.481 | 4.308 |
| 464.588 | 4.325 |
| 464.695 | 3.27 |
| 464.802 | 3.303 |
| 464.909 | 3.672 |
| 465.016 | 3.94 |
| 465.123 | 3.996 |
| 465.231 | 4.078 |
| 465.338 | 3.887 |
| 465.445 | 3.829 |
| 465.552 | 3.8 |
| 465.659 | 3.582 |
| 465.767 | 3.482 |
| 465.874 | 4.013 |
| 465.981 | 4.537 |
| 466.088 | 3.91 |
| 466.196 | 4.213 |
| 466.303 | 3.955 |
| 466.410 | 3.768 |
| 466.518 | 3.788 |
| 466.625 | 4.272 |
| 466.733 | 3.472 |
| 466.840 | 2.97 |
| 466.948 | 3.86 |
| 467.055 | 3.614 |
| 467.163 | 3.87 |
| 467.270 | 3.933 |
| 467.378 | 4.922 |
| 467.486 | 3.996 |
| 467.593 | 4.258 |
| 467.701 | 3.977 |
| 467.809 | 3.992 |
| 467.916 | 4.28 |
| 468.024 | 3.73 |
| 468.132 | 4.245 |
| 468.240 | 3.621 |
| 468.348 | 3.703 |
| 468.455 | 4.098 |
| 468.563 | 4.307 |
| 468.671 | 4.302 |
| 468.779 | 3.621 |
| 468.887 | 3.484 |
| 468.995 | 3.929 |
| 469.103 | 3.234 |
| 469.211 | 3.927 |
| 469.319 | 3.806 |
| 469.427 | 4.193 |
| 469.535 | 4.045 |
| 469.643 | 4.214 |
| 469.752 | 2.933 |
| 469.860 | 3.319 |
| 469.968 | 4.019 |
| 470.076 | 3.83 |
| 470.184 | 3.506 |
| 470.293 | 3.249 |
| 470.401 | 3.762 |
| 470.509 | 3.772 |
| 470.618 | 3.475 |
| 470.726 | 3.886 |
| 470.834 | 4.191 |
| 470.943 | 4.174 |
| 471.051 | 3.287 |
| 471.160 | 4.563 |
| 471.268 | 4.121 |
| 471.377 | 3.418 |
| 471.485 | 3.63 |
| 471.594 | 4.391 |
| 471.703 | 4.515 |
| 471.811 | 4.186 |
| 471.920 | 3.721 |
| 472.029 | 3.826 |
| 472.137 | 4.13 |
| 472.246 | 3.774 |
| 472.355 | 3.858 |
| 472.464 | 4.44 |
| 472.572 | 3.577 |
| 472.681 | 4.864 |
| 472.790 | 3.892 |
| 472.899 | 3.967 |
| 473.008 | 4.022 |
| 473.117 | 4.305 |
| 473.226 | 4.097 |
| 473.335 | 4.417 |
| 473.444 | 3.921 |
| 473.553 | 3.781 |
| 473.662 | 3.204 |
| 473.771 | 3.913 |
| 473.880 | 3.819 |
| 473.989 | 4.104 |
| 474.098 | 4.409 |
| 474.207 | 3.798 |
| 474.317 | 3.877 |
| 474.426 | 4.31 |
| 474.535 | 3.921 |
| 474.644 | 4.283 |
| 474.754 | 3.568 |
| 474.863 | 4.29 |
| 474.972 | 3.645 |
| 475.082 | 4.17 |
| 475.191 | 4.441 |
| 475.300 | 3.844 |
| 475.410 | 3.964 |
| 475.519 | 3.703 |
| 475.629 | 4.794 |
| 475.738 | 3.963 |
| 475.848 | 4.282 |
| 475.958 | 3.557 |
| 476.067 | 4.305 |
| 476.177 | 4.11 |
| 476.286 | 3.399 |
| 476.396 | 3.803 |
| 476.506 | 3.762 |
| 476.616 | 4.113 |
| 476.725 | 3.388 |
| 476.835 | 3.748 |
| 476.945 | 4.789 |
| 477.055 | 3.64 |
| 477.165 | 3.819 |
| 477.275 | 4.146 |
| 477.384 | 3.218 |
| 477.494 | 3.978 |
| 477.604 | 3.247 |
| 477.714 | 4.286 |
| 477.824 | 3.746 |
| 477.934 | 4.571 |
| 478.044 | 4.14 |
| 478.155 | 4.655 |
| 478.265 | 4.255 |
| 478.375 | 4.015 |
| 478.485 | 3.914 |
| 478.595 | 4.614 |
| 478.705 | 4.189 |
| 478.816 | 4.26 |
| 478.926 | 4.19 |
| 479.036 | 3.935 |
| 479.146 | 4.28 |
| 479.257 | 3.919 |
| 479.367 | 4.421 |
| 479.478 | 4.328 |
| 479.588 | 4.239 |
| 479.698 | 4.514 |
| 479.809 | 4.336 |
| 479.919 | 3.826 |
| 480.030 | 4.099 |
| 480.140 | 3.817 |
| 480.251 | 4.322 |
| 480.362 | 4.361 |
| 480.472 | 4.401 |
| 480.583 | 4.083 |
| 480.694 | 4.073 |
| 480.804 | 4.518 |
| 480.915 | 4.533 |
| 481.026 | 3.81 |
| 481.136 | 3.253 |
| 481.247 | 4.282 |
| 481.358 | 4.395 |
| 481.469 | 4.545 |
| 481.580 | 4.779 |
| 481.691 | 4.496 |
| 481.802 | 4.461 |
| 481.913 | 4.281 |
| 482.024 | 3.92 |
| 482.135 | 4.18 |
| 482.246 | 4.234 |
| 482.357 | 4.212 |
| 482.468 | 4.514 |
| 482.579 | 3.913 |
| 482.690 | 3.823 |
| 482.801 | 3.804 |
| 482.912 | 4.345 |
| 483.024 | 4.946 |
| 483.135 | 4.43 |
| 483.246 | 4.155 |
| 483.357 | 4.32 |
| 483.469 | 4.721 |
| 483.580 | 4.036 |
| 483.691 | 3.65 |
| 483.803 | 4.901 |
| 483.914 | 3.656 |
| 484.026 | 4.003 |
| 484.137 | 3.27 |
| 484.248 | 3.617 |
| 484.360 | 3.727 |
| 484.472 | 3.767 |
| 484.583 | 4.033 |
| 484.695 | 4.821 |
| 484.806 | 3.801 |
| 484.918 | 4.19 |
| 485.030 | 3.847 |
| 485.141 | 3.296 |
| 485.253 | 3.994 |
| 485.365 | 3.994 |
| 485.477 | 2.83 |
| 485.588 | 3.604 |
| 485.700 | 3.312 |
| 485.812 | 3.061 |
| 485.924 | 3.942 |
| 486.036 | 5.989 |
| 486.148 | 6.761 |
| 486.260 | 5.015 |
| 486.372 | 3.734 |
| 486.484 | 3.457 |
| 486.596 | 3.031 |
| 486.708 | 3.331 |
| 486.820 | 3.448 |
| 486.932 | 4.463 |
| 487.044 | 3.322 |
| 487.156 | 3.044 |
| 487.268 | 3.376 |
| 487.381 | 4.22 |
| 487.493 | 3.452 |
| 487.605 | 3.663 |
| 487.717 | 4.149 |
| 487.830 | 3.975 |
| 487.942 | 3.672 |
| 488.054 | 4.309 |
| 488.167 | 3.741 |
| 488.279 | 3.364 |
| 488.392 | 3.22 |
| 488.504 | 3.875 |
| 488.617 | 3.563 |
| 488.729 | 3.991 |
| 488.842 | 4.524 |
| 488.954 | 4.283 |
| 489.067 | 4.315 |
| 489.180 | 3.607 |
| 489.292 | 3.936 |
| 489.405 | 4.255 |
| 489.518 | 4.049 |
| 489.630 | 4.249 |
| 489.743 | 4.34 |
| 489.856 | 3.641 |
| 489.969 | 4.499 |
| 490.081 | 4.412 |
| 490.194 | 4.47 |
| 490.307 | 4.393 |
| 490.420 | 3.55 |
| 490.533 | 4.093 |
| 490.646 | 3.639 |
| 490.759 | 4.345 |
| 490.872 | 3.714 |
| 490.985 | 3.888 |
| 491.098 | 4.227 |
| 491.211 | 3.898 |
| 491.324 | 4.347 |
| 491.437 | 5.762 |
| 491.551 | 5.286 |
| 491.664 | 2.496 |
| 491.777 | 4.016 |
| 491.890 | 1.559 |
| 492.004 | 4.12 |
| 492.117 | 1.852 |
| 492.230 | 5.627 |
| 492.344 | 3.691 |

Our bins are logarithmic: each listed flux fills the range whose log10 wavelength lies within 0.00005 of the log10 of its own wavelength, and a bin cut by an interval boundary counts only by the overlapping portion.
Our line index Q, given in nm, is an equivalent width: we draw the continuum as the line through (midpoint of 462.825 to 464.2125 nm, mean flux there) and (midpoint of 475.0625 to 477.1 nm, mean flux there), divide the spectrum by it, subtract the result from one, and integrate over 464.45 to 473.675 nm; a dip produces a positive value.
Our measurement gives 0.26 nm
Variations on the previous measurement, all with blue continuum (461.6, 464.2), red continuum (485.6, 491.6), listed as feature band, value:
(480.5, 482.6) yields -0.091 nm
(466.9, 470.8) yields 0.249 nm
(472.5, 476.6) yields 0.093 nm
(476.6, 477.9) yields 0.076 nm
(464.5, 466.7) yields 0.135 nm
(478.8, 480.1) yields -0.036 nm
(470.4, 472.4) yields 0.086 nm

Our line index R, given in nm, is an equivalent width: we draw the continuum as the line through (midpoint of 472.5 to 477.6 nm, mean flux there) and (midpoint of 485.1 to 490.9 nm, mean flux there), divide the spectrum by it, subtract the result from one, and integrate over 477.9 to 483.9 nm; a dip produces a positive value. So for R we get -0.43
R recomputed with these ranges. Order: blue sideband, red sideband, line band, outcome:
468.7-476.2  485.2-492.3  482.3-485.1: -0.11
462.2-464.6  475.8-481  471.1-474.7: 0.08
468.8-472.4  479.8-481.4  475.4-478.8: 0.02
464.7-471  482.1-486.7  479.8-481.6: -0.08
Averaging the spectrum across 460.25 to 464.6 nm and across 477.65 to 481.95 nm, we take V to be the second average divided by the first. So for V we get 1.0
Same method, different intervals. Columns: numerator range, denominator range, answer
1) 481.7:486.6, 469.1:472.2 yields 1.06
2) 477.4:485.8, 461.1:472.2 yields 1.03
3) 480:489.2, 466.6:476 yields 1.02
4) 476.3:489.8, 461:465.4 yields 0.99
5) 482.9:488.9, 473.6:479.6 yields 0.98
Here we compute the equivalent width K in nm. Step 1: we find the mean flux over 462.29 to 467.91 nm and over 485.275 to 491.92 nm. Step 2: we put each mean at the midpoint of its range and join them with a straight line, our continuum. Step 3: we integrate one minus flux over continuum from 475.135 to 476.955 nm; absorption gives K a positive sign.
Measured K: 0.00 nm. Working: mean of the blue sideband 4.01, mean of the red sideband 3.95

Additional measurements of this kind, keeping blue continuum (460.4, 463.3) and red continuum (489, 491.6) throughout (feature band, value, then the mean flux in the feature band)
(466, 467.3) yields 0.123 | 3.82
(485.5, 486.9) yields 0.059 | 4.04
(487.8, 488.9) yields 0.102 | 3.82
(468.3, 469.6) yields 0.101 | 3.89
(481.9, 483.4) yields -0.001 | 4.22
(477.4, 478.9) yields 0.033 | 4.12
